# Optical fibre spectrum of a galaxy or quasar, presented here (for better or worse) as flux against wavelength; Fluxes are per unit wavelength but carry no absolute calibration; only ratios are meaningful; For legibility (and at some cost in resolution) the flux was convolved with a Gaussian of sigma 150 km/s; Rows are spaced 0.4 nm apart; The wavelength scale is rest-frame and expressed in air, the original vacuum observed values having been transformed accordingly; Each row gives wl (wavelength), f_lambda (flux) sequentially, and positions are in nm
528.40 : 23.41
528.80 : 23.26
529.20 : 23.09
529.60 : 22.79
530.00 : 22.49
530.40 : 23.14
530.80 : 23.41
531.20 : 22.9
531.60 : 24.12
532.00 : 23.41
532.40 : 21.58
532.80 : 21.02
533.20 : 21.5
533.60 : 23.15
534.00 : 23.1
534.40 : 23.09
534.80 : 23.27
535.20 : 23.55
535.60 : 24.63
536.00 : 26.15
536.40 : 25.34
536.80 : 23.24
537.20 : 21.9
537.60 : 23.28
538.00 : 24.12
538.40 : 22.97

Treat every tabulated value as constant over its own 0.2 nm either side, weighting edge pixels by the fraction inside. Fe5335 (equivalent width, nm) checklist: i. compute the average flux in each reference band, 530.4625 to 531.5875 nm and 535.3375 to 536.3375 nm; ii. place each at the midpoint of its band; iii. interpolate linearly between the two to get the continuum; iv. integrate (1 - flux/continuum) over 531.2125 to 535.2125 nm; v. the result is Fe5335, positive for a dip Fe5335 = 0.24 nm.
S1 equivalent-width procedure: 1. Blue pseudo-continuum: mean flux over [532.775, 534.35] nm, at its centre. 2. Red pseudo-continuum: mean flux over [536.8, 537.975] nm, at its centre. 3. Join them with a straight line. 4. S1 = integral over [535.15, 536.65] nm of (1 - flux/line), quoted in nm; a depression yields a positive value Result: -0.15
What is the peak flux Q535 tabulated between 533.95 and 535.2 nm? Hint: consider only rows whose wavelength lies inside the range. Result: 23.55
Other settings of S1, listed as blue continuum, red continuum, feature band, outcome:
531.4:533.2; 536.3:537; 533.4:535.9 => -0.02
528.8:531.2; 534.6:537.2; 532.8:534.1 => 0.08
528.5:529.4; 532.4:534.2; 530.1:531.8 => -0.05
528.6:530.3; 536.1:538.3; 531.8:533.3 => 0.08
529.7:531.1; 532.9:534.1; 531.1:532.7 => -0.01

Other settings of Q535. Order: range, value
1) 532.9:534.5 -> 23.15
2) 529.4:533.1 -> 24.12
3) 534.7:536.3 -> 26.15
